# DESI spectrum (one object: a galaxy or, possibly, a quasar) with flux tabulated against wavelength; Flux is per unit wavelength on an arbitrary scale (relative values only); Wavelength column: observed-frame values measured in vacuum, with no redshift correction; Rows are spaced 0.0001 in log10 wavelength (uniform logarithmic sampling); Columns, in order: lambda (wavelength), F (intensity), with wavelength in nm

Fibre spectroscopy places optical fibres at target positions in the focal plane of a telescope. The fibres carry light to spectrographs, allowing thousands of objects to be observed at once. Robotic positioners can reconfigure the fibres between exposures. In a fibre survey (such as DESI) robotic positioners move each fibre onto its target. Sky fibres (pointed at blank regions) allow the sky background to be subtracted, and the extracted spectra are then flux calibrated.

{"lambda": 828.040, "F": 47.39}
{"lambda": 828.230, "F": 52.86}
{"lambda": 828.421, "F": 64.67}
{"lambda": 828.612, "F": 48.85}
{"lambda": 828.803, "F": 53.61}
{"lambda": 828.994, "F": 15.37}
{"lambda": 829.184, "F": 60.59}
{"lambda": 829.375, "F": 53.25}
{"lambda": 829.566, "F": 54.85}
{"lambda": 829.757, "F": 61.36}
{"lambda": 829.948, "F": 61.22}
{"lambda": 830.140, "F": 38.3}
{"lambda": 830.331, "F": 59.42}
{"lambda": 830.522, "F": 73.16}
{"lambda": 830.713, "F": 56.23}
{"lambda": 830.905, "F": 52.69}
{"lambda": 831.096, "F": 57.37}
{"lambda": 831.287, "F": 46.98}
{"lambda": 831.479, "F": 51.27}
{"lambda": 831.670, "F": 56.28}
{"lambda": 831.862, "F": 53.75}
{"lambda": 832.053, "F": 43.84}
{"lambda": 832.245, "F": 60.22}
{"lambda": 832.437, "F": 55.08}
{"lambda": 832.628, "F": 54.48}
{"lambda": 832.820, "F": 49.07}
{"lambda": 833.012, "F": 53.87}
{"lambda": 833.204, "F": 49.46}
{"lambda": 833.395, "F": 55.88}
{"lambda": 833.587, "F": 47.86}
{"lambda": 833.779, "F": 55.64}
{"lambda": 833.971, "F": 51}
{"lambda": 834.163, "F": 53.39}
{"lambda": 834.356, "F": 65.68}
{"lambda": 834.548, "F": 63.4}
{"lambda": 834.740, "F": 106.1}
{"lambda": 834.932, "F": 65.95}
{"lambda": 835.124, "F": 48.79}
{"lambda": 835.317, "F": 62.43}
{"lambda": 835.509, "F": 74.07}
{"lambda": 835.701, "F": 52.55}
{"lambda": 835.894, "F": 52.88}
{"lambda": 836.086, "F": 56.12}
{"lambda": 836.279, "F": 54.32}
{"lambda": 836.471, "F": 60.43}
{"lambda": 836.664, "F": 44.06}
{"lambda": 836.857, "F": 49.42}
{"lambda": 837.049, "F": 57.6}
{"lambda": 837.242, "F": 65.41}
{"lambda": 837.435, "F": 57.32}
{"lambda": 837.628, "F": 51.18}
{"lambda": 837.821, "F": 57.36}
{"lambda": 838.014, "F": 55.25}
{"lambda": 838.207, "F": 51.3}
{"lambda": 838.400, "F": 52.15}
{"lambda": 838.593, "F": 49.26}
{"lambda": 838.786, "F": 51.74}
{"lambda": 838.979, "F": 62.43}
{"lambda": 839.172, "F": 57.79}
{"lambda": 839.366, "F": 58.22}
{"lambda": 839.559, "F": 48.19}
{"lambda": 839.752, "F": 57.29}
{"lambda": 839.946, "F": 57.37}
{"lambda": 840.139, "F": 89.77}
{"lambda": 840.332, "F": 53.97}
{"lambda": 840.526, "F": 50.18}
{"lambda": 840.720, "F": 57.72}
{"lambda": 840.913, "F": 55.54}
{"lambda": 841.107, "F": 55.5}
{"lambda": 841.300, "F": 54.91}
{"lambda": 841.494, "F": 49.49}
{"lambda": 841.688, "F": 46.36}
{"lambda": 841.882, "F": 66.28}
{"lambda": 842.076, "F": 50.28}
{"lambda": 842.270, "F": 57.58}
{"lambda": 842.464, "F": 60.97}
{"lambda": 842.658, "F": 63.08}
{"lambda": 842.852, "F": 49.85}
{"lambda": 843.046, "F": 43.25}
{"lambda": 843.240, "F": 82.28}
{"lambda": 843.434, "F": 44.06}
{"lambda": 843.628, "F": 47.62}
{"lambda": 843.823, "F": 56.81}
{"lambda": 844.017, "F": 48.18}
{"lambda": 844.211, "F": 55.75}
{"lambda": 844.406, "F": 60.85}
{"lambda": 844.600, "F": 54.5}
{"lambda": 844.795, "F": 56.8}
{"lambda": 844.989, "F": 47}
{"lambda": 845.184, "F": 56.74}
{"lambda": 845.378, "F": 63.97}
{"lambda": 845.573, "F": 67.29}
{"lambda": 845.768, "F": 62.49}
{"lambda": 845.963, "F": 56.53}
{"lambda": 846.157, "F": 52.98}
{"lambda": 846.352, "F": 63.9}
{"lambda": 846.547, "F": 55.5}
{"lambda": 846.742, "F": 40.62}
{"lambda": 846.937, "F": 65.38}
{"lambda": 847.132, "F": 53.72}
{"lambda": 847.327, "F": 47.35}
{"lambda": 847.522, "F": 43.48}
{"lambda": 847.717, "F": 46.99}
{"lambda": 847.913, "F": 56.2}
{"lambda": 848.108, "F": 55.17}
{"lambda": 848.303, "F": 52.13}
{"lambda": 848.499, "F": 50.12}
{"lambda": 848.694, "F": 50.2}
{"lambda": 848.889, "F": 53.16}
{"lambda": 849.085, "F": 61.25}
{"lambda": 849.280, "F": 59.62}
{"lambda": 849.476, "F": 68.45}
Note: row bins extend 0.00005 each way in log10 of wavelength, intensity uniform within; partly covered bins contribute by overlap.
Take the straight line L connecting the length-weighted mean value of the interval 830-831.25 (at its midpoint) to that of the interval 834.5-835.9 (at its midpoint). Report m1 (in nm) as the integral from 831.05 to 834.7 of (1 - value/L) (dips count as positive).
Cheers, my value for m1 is 0.39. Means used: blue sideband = 55.9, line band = 54.7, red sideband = 66.7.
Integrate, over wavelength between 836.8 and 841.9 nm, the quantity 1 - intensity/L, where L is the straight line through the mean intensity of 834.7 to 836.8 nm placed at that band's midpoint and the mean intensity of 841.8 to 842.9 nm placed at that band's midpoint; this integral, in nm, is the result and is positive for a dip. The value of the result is 0.256 nm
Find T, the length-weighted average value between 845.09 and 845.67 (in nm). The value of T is 62.7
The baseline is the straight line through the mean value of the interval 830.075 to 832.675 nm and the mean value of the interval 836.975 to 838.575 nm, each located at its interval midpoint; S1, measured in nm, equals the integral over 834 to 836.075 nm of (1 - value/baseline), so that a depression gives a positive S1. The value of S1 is -0.33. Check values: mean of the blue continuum 54.4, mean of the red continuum 55.6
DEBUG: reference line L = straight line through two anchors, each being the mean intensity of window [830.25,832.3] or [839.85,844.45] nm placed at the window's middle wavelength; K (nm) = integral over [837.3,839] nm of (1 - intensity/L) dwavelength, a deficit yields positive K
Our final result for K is 0.06 nm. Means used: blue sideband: 55.4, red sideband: 56.5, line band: 54.1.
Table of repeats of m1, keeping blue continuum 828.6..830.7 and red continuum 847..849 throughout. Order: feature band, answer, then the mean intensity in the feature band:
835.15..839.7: -0.294 nm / 55.6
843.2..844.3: -0.060 nm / 54.4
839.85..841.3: -0.216 nm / 59.7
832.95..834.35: -0.017 nm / 53.3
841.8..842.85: -0.140 nm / 58.6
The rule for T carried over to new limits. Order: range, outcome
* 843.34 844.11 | 49.2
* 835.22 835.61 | 68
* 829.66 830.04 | 61.3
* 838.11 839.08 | 53.4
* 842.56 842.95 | 56.5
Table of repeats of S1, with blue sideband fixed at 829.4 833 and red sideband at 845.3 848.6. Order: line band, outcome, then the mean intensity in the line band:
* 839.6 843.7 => -0.15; 56.8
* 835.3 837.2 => -0.06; 56.4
